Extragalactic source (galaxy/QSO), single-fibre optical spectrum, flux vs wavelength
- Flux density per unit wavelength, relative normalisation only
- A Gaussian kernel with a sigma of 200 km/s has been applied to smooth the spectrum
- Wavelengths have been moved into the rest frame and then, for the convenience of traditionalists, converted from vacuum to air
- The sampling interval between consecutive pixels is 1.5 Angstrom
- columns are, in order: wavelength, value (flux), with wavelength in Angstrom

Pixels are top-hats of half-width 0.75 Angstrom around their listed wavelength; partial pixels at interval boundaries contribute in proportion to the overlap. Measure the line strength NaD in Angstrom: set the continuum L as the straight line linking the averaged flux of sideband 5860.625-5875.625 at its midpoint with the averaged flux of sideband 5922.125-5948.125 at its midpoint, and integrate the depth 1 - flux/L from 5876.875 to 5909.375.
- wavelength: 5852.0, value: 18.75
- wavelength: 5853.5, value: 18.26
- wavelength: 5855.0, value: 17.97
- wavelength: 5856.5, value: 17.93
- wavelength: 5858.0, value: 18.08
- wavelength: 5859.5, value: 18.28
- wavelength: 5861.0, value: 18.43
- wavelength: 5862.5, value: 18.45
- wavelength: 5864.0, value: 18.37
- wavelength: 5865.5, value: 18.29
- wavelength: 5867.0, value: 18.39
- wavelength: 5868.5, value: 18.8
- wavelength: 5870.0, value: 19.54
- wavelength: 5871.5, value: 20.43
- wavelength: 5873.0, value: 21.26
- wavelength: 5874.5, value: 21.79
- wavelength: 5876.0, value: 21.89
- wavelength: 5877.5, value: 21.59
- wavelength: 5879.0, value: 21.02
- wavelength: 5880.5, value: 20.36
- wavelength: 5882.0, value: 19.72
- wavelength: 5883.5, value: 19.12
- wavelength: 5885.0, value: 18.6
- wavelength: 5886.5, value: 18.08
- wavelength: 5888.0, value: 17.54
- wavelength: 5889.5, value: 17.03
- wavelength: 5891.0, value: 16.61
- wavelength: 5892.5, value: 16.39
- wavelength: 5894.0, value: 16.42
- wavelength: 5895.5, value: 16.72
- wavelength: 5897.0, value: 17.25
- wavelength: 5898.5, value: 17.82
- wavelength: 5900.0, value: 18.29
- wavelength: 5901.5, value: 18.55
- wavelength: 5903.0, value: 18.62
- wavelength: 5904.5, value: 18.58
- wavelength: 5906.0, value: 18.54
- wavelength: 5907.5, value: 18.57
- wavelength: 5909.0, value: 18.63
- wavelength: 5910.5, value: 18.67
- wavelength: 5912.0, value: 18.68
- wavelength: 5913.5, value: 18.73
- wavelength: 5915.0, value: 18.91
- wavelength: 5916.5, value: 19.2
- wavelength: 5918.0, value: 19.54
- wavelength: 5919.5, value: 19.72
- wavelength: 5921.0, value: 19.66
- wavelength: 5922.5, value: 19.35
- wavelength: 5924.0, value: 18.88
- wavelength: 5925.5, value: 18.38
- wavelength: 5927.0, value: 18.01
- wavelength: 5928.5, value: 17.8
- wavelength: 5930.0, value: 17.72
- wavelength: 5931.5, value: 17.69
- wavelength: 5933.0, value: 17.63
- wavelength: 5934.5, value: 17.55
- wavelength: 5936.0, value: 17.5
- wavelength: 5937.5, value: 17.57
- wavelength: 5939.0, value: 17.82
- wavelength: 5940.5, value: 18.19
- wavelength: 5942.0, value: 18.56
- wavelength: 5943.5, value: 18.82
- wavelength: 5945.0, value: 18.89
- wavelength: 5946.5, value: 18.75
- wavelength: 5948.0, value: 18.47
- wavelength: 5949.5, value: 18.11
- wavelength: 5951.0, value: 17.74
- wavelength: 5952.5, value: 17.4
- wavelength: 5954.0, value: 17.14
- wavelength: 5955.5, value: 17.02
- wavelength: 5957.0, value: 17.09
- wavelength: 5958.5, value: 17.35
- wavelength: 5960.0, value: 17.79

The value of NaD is 1.1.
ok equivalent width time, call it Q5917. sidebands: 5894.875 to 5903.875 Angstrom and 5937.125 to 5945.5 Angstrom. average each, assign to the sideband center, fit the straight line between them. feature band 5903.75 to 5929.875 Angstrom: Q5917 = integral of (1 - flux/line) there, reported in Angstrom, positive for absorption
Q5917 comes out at -1.0 Angstrom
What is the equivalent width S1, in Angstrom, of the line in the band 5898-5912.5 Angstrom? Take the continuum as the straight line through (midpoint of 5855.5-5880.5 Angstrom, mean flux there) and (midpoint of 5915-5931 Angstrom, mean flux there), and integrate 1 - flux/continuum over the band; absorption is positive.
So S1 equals 0.4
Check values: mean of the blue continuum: 19.5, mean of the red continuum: 18.8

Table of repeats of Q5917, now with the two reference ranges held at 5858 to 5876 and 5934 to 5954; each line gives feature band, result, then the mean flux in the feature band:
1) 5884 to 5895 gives 1.0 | 17.3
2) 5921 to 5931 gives 0.0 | 18.4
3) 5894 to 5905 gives 0.6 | 17.9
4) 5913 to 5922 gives -0.4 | 19.3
